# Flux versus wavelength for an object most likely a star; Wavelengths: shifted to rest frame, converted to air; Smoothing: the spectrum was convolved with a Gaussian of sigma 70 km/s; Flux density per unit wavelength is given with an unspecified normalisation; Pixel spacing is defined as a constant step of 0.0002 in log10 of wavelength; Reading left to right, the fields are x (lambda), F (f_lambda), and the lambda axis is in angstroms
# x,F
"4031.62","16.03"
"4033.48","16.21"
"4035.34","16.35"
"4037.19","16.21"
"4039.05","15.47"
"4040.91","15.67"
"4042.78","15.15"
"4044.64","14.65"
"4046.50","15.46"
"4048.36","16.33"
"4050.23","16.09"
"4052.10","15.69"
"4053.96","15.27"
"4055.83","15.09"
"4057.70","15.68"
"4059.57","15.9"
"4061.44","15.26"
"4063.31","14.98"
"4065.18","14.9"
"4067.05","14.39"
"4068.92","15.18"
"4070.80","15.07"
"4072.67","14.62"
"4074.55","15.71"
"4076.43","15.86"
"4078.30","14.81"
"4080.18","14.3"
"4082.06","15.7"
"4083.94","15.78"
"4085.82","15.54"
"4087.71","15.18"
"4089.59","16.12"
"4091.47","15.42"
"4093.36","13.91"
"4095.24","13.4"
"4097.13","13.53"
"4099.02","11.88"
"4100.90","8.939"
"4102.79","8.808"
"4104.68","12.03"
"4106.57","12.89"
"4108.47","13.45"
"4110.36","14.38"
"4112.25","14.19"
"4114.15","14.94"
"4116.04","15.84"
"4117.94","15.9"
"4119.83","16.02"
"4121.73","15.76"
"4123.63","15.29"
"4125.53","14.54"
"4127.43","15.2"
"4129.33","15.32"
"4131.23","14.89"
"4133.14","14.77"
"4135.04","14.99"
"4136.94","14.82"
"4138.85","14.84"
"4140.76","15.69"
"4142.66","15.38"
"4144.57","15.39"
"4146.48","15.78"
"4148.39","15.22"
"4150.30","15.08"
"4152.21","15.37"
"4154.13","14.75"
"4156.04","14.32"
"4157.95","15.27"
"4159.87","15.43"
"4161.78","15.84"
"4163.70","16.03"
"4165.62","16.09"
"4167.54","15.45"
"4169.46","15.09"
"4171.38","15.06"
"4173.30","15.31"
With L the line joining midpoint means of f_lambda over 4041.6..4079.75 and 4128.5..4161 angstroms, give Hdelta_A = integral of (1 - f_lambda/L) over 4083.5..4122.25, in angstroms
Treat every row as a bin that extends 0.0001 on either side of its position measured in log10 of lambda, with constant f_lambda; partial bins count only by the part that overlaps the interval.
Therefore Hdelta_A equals 3.2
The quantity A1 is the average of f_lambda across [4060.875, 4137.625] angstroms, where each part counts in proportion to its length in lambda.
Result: 14.5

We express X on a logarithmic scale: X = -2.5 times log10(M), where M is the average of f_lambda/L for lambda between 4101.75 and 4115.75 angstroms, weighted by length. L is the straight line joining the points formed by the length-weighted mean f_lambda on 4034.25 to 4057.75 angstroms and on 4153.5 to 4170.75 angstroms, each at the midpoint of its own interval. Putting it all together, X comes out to 0.18 mag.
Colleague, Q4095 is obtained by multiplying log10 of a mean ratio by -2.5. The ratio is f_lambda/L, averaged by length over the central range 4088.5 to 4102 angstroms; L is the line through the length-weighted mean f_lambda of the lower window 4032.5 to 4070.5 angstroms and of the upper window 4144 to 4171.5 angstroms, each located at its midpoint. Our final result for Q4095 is 0.16 mag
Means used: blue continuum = 15.5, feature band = 13.3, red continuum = 15.4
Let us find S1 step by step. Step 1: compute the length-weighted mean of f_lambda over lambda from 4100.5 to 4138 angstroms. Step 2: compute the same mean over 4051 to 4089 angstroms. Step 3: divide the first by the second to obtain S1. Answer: 0.93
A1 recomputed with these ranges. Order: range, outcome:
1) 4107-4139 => 15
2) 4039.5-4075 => 15.3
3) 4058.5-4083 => 15.1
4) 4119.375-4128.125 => 15.3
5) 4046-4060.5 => 15.7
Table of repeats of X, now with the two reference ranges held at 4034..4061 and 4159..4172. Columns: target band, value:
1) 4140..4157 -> 0.03 mag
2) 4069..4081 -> 0.04 mag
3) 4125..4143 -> 0.04 mag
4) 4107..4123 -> 0.04 mag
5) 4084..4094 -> 0.02 mag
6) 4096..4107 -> 0.35 mag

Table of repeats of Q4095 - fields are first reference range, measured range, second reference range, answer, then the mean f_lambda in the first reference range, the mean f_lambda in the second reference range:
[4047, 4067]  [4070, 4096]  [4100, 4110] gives -0.14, 15.5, 11.4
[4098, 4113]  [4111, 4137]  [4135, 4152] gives -0.12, 12.1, 15.3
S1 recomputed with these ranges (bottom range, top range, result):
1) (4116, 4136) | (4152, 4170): 1.00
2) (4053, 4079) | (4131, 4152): 1.00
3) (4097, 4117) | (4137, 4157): 1.19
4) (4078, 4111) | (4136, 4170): 1.12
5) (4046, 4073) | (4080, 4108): 0.88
